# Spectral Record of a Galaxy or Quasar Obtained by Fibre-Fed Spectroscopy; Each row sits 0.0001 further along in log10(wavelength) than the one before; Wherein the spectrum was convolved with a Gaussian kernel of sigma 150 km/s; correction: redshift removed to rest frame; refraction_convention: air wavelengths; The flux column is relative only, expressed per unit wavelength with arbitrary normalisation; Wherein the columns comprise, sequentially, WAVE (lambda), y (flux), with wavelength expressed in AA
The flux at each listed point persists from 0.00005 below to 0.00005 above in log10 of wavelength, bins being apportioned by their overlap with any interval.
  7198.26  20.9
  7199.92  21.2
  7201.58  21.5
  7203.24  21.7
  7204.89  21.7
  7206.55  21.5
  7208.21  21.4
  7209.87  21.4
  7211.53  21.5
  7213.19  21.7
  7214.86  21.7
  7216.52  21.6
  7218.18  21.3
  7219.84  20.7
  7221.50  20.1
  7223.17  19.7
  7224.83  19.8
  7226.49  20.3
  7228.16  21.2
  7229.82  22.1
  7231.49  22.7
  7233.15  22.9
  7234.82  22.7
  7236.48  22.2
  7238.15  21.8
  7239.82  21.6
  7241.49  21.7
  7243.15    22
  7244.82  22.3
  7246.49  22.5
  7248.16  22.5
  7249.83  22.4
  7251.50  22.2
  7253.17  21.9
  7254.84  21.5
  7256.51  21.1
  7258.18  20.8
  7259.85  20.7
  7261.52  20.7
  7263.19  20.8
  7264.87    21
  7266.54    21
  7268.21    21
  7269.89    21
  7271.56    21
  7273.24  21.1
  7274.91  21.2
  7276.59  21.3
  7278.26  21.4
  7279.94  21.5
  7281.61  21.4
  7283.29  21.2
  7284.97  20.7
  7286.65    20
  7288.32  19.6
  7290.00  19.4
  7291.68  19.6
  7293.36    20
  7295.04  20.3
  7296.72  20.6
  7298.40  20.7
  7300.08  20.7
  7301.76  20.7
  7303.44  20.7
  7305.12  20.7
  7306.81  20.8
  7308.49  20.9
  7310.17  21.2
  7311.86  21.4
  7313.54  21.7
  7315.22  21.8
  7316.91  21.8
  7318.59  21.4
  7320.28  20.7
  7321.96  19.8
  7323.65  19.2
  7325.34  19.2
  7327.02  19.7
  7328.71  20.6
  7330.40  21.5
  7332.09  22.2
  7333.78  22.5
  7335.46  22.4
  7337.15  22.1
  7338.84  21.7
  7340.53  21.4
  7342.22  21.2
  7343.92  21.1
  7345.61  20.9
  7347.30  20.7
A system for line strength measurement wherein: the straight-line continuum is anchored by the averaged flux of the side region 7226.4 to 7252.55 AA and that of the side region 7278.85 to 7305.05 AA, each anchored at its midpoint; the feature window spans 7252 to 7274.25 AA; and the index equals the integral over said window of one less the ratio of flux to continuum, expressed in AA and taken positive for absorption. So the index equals 0.3 AA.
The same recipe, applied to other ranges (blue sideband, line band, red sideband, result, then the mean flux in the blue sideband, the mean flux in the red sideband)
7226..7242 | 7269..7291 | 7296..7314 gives 0.5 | 21.9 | 20.9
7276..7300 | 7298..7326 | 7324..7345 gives 0.1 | 20.6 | 21.2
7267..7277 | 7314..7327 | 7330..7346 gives 0.6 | 21.1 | 21.7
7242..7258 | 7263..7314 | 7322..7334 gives 1.2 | 22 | 20.5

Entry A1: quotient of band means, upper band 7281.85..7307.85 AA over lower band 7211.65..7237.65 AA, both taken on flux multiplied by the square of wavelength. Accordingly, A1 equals 0.97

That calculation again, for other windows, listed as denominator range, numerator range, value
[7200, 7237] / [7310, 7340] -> 1.02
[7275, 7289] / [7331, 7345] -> 1.06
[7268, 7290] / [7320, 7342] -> 1.02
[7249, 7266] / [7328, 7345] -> 1.04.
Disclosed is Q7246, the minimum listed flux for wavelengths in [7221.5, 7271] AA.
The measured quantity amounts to 19.7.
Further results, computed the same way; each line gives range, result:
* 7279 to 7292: 19.4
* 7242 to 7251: 22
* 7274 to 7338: 19.2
